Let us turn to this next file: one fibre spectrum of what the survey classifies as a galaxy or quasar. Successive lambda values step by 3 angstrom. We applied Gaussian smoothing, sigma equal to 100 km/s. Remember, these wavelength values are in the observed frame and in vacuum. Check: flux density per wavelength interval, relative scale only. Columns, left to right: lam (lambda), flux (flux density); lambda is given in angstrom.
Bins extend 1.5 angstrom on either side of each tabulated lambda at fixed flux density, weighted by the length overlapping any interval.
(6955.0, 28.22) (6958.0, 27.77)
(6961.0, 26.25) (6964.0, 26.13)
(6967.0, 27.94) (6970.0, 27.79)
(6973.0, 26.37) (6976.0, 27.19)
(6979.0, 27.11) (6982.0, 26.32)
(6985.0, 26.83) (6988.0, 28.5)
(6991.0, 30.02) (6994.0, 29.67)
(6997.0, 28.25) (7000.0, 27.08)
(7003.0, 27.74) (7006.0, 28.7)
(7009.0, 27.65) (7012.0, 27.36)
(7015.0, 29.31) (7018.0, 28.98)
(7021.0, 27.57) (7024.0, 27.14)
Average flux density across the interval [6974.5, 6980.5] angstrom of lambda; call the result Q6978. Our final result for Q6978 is 27.2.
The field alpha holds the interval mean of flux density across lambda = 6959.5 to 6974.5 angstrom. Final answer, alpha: 26.9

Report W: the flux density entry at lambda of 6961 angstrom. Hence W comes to 26.25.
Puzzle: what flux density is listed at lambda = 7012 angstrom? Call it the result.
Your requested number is 27.36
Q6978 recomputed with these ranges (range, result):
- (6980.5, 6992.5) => 27.9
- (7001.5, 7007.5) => 28.2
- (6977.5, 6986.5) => 26.8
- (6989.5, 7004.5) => 28.6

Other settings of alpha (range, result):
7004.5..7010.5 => 28.2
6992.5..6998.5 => 29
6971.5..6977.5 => 26.8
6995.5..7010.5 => 27.9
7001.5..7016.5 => 28.2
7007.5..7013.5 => 27.5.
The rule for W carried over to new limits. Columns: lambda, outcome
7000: 27.08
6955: 28.22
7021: 27.57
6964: 26.13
